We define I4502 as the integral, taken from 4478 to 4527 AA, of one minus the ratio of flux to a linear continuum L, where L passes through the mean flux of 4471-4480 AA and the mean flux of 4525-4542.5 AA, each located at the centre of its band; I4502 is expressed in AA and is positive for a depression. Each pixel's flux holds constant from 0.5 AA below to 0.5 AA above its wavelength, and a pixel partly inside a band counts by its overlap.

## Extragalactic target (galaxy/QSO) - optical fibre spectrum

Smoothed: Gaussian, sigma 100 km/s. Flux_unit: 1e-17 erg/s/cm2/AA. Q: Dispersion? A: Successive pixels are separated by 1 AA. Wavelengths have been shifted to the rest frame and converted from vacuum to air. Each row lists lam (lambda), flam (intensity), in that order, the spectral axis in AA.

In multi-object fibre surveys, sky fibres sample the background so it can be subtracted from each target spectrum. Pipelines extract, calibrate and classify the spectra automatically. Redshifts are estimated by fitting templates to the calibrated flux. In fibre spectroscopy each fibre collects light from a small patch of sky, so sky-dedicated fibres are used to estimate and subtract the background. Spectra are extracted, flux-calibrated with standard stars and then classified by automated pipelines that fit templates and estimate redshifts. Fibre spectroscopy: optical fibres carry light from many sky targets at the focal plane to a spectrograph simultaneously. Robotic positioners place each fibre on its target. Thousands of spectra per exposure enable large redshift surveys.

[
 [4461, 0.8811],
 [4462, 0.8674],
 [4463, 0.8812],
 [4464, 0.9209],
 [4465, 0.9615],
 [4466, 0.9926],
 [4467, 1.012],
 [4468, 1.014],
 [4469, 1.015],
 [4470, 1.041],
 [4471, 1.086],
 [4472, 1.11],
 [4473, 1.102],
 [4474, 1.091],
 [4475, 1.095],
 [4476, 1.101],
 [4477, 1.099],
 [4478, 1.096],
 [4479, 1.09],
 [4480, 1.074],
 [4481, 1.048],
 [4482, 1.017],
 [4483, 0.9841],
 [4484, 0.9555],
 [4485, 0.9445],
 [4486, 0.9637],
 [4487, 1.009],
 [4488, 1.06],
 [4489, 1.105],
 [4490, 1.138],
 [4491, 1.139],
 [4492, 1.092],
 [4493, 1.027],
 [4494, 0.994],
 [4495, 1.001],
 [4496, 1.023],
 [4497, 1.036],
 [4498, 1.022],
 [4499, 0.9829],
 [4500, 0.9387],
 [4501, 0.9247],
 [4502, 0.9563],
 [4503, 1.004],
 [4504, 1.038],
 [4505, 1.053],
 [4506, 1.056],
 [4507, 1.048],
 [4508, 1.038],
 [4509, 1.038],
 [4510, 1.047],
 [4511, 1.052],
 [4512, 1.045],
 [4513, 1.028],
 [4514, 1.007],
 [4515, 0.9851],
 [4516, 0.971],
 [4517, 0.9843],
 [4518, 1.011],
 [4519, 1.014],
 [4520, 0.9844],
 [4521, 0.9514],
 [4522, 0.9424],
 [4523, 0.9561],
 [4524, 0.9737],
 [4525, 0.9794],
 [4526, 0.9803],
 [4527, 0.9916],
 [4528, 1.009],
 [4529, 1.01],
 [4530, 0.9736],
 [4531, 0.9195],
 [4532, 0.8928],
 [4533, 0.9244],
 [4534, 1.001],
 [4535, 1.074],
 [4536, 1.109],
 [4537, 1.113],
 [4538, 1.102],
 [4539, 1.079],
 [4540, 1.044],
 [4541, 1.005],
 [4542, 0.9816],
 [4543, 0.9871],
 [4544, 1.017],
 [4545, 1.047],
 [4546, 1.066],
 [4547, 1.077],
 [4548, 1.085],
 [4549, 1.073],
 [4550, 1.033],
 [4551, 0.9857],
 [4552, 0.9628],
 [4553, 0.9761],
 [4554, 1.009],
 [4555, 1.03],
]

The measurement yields 1.9 AA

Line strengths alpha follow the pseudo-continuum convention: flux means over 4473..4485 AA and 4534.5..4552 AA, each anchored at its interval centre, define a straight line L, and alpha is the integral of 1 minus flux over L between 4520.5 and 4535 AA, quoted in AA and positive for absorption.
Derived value 1.1 AA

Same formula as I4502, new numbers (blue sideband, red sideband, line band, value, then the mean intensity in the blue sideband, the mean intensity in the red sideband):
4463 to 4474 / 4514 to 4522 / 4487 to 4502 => -0.4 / 1.02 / 0.984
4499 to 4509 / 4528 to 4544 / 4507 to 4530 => 0.2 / 1.01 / 1.01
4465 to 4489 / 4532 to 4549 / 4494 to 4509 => 0.5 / 1.04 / 1.04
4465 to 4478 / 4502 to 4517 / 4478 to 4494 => 0.1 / 1.06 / 1.03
